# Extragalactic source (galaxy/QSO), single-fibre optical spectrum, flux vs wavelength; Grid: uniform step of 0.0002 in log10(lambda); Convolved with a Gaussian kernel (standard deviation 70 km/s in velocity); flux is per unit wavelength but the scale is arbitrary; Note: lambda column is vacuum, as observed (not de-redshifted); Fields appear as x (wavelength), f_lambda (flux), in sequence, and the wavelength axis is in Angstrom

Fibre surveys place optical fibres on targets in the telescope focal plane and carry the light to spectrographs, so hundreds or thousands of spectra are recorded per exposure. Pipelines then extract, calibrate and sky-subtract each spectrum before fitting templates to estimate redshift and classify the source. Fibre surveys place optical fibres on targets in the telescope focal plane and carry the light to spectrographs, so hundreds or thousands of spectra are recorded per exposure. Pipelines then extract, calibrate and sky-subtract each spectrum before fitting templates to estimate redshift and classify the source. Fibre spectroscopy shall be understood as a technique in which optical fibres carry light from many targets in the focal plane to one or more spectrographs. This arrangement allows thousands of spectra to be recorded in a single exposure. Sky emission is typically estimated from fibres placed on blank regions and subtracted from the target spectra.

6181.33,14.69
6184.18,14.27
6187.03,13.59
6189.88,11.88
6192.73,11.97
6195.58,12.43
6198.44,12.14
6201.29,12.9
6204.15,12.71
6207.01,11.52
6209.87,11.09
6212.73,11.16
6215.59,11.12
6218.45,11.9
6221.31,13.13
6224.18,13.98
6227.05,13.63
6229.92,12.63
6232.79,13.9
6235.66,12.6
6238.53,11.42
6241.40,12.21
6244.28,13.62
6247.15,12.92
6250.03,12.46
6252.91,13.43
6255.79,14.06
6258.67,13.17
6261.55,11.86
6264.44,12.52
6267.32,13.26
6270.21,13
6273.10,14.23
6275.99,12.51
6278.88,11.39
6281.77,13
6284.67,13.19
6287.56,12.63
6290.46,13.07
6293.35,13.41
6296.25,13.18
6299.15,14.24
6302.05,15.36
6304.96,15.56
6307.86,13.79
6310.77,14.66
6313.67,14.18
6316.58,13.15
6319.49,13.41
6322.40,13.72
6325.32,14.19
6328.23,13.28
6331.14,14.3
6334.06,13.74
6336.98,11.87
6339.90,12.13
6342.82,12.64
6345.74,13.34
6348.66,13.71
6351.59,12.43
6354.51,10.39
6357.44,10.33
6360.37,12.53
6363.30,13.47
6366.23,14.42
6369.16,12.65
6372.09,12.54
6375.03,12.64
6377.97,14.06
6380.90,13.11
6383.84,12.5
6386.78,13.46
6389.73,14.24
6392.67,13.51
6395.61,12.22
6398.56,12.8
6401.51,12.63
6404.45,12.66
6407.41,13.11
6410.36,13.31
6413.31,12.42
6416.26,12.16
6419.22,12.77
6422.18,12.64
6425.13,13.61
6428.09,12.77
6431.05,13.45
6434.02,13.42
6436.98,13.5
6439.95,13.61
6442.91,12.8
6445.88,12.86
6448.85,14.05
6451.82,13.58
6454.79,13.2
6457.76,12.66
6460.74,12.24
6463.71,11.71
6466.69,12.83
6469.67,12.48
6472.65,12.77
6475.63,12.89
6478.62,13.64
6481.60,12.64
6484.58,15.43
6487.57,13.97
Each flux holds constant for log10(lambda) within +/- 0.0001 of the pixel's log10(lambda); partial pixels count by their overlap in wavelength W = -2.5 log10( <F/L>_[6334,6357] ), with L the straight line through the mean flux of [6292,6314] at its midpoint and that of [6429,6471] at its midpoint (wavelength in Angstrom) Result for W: 0.131 mag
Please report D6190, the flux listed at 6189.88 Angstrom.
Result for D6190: 11.88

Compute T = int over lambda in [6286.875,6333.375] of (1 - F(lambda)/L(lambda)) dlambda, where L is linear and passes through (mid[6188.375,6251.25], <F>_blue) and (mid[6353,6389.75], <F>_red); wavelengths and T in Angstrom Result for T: -4.8 Angstrom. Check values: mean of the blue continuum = 12.4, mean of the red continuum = 12.7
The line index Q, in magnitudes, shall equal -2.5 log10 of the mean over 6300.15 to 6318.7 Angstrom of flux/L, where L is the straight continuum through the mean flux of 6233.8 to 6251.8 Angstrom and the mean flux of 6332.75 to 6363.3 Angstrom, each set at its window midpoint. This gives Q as -0.159 mag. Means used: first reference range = 12.6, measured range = 14.4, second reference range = 12.4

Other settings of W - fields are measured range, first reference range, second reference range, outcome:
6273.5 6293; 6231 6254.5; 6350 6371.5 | -0.01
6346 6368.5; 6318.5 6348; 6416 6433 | 0.06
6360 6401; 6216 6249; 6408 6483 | -0.02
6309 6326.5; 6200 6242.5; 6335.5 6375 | -0.12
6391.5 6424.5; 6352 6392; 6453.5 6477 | 0.00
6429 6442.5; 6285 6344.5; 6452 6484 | -0.03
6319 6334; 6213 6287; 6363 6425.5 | -0.07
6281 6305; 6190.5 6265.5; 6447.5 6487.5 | -0.08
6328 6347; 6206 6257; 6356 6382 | -0.02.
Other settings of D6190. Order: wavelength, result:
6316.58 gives 13.15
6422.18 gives 12.64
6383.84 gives 12.5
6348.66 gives 13.71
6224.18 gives 13.98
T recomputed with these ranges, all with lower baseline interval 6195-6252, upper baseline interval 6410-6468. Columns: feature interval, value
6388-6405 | -0.2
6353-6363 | 1.1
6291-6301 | -0.8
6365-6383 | -0.5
